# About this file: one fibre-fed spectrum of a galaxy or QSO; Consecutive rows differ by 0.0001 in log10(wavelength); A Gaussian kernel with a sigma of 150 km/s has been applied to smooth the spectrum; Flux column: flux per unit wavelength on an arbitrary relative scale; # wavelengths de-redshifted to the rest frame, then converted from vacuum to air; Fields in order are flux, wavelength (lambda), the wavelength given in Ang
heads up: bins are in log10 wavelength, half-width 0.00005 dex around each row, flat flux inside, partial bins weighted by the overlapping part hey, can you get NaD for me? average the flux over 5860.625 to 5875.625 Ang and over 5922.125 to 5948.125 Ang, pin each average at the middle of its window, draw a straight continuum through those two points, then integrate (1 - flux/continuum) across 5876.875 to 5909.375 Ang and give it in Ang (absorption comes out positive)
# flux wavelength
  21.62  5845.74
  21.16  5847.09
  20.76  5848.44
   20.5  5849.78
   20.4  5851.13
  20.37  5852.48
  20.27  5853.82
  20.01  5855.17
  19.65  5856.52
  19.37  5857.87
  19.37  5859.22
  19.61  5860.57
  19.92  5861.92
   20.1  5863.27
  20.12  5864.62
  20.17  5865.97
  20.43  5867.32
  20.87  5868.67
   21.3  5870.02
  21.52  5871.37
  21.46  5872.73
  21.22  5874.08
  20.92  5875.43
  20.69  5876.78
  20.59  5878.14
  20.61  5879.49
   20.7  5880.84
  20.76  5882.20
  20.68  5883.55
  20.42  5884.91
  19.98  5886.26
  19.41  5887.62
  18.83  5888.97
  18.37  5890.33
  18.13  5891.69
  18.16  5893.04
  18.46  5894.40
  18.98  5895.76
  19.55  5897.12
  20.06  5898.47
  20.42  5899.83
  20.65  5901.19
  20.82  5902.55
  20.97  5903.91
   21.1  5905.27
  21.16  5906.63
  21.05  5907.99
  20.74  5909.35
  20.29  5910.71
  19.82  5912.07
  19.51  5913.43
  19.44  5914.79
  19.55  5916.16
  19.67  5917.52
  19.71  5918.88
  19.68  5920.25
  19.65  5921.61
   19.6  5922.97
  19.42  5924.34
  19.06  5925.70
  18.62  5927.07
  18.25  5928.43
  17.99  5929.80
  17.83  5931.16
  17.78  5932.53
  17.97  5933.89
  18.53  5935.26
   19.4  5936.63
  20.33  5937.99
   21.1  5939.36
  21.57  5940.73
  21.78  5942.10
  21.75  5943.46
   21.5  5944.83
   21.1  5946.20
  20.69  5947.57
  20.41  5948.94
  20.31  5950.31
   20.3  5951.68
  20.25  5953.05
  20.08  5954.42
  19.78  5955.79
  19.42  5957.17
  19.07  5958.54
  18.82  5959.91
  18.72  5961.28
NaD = 0.46 Ang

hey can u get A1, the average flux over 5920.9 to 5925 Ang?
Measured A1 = 19.6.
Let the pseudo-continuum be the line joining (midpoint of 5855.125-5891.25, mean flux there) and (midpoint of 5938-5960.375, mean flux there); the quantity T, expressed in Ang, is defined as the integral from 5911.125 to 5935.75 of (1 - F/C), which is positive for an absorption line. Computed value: 1.7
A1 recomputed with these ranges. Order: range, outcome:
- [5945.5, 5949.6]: 20.7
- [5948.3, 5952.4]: 20.3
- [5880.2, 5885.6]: 20.6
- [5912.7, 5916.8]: 19.5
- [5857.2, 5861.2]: 19.4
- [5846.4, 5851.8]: 20.7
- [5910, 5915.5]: 19.8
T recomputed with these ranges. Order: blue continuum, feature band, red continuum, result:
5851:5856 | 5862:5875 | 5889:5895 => -0.9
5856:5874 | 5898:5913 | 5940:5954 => 0.0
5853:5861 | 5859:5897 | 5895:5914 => -0.1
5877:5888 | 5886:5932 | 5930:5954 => 1.7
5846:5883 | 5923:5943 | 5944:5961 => 0.9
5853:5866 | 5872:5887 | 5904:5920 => -0.6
